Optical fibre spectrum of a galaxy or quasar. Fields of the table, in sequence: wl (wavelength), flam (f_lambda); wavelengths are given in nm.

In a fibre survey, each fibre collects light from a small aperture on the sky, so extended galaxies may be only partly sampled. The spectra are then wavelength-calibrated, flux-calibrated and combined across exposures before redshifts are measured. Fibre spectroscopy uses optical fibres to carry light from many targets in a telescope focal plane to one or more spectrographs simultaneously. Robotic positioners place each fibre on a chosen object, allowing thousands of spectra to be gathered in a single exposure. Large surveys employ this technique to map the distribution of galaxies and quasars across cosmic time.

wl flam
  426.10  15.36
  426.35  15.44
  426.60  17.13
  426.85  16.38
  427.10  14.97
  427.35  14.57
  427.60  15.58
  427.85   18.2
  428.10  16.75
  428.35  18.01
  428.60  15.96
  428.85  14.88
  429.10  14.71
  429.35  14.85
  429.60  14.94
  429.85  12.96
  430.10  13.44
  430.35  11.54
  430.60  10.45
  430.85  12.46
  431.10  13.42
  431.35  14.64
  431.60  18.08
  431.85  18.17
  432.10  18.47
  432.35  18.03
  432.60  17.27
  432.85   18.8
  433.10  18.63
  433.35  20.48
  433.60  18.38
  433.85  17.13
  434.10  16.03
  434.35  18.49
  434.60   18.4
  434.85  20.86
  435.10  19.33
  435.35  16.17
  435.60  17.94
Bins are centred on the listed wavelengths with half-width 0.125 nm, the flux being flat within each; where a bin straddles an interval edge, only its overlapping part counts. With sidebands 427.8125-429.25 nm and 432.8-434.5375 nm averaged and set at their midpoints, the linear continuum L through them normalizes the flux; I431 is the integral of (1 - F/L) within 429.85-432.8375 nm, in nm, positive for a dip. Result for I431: 0.39 nm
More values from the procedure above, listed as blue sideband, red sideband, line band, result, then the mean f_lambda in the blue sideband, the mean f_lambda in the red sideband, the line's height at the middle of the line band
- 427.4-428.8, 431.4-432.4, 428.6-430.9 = 0.49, 16.7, 17.9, 17.2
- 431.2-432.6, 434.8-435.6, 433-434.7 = -0.02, 17.4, 18.5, 18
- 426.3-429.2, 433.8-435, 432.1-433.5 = -0.07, 16.1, 18.3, 17.7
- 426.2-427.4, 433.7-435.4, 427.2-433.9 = 0.39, 15.8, 18.1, 16.9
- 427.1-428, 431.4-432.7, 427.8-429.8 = 0.08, 16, 17.8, 16.5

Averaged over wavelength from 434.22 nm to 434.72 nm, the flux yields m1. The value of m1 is 18.4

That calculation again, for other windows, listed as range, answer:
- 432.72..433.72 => 19.1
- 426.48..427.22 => 16.2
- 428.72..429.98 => 14.5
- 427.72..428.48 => 17.6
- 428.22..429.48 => 15.7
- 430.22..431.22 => 12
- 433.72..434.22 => 16.6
